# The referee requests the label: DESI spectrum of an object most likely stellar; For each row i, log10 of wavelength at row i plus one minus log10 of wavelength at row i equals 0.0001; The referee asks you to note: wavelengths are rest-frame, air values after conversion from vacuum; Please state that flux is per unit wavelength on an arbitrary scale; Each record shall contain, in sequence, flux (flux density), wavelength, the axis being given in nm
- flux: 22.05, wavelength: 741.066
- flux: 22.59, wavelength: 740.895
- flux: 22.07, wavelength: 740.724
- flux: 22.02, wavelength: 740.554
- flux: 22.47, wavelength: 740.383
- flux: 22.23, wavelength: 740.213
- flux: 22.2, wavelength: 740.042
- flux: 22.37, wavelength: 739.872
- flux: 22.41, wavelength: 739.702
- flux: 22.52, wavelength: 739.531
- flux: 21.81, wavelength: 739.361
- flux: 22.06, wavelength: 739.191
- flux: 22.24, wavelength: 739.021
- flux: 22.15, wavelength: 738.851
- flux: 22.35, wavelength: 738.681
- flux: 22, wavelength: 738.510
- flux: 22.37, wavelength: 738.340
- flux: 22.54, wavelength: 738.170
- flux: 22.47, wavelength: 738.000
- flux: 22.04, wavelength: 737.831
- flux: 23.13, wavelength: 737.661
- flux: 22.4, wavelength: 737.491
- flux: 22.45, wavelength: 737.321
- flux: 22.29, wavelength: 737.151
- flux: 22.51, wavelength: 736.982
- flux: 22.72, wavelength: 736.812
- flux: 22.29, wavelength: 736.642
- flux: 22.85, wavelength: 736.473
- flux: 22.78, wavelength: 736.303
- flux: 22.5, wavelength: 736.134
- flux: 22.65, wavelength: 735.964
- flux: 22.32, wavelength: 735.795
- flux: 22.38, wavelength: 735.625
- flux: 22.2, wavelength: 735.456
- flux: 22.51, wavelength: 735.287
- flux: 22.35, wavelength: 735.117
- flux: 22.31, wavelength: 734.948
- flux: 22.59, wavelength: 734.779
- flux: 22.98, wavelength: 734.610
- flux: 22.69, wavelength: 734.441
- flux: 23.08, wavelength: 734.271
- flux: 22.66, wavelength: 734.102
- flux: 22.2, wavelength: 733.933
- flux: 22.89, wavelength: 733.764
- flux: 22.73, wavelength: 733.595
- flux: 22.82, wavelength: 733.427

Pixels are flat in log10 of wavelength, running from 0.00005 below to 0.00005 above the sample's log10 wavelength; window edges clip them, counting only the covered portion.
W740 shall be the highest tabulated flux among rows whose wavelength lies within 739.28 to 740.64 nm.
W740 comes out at 22.52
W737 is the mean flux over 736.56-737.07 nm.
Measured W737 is 22.5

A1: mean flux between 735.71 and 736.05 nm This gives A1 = 22.5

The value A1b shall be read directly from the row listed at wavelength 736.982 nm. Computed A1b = 22.51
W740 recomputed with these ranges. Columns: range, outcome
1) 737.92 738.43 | 22.54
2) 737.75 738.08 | 22.47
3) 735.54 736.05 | 22.65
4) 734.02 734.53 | 23.08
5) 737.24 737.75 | 23.13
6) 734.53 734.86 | 22.98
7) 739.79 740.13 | 22.37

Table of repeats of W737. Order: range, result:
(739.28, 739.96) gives 22.3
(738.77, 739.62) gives 22.2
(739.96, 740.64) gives 22.2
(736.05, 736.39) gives 22.6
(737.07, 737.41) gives 22.3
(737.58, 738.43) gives 22.5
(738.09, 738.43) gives 22.4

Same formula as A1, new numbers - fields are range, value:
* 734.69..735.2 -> 22.4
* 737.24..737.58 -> 22.4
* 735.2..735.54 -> 22.3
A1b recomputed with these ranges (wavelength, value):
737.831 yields 22.04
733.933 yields 22.2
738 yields 22.47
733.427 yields 22.82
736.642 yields 22.29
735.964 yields 22.65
